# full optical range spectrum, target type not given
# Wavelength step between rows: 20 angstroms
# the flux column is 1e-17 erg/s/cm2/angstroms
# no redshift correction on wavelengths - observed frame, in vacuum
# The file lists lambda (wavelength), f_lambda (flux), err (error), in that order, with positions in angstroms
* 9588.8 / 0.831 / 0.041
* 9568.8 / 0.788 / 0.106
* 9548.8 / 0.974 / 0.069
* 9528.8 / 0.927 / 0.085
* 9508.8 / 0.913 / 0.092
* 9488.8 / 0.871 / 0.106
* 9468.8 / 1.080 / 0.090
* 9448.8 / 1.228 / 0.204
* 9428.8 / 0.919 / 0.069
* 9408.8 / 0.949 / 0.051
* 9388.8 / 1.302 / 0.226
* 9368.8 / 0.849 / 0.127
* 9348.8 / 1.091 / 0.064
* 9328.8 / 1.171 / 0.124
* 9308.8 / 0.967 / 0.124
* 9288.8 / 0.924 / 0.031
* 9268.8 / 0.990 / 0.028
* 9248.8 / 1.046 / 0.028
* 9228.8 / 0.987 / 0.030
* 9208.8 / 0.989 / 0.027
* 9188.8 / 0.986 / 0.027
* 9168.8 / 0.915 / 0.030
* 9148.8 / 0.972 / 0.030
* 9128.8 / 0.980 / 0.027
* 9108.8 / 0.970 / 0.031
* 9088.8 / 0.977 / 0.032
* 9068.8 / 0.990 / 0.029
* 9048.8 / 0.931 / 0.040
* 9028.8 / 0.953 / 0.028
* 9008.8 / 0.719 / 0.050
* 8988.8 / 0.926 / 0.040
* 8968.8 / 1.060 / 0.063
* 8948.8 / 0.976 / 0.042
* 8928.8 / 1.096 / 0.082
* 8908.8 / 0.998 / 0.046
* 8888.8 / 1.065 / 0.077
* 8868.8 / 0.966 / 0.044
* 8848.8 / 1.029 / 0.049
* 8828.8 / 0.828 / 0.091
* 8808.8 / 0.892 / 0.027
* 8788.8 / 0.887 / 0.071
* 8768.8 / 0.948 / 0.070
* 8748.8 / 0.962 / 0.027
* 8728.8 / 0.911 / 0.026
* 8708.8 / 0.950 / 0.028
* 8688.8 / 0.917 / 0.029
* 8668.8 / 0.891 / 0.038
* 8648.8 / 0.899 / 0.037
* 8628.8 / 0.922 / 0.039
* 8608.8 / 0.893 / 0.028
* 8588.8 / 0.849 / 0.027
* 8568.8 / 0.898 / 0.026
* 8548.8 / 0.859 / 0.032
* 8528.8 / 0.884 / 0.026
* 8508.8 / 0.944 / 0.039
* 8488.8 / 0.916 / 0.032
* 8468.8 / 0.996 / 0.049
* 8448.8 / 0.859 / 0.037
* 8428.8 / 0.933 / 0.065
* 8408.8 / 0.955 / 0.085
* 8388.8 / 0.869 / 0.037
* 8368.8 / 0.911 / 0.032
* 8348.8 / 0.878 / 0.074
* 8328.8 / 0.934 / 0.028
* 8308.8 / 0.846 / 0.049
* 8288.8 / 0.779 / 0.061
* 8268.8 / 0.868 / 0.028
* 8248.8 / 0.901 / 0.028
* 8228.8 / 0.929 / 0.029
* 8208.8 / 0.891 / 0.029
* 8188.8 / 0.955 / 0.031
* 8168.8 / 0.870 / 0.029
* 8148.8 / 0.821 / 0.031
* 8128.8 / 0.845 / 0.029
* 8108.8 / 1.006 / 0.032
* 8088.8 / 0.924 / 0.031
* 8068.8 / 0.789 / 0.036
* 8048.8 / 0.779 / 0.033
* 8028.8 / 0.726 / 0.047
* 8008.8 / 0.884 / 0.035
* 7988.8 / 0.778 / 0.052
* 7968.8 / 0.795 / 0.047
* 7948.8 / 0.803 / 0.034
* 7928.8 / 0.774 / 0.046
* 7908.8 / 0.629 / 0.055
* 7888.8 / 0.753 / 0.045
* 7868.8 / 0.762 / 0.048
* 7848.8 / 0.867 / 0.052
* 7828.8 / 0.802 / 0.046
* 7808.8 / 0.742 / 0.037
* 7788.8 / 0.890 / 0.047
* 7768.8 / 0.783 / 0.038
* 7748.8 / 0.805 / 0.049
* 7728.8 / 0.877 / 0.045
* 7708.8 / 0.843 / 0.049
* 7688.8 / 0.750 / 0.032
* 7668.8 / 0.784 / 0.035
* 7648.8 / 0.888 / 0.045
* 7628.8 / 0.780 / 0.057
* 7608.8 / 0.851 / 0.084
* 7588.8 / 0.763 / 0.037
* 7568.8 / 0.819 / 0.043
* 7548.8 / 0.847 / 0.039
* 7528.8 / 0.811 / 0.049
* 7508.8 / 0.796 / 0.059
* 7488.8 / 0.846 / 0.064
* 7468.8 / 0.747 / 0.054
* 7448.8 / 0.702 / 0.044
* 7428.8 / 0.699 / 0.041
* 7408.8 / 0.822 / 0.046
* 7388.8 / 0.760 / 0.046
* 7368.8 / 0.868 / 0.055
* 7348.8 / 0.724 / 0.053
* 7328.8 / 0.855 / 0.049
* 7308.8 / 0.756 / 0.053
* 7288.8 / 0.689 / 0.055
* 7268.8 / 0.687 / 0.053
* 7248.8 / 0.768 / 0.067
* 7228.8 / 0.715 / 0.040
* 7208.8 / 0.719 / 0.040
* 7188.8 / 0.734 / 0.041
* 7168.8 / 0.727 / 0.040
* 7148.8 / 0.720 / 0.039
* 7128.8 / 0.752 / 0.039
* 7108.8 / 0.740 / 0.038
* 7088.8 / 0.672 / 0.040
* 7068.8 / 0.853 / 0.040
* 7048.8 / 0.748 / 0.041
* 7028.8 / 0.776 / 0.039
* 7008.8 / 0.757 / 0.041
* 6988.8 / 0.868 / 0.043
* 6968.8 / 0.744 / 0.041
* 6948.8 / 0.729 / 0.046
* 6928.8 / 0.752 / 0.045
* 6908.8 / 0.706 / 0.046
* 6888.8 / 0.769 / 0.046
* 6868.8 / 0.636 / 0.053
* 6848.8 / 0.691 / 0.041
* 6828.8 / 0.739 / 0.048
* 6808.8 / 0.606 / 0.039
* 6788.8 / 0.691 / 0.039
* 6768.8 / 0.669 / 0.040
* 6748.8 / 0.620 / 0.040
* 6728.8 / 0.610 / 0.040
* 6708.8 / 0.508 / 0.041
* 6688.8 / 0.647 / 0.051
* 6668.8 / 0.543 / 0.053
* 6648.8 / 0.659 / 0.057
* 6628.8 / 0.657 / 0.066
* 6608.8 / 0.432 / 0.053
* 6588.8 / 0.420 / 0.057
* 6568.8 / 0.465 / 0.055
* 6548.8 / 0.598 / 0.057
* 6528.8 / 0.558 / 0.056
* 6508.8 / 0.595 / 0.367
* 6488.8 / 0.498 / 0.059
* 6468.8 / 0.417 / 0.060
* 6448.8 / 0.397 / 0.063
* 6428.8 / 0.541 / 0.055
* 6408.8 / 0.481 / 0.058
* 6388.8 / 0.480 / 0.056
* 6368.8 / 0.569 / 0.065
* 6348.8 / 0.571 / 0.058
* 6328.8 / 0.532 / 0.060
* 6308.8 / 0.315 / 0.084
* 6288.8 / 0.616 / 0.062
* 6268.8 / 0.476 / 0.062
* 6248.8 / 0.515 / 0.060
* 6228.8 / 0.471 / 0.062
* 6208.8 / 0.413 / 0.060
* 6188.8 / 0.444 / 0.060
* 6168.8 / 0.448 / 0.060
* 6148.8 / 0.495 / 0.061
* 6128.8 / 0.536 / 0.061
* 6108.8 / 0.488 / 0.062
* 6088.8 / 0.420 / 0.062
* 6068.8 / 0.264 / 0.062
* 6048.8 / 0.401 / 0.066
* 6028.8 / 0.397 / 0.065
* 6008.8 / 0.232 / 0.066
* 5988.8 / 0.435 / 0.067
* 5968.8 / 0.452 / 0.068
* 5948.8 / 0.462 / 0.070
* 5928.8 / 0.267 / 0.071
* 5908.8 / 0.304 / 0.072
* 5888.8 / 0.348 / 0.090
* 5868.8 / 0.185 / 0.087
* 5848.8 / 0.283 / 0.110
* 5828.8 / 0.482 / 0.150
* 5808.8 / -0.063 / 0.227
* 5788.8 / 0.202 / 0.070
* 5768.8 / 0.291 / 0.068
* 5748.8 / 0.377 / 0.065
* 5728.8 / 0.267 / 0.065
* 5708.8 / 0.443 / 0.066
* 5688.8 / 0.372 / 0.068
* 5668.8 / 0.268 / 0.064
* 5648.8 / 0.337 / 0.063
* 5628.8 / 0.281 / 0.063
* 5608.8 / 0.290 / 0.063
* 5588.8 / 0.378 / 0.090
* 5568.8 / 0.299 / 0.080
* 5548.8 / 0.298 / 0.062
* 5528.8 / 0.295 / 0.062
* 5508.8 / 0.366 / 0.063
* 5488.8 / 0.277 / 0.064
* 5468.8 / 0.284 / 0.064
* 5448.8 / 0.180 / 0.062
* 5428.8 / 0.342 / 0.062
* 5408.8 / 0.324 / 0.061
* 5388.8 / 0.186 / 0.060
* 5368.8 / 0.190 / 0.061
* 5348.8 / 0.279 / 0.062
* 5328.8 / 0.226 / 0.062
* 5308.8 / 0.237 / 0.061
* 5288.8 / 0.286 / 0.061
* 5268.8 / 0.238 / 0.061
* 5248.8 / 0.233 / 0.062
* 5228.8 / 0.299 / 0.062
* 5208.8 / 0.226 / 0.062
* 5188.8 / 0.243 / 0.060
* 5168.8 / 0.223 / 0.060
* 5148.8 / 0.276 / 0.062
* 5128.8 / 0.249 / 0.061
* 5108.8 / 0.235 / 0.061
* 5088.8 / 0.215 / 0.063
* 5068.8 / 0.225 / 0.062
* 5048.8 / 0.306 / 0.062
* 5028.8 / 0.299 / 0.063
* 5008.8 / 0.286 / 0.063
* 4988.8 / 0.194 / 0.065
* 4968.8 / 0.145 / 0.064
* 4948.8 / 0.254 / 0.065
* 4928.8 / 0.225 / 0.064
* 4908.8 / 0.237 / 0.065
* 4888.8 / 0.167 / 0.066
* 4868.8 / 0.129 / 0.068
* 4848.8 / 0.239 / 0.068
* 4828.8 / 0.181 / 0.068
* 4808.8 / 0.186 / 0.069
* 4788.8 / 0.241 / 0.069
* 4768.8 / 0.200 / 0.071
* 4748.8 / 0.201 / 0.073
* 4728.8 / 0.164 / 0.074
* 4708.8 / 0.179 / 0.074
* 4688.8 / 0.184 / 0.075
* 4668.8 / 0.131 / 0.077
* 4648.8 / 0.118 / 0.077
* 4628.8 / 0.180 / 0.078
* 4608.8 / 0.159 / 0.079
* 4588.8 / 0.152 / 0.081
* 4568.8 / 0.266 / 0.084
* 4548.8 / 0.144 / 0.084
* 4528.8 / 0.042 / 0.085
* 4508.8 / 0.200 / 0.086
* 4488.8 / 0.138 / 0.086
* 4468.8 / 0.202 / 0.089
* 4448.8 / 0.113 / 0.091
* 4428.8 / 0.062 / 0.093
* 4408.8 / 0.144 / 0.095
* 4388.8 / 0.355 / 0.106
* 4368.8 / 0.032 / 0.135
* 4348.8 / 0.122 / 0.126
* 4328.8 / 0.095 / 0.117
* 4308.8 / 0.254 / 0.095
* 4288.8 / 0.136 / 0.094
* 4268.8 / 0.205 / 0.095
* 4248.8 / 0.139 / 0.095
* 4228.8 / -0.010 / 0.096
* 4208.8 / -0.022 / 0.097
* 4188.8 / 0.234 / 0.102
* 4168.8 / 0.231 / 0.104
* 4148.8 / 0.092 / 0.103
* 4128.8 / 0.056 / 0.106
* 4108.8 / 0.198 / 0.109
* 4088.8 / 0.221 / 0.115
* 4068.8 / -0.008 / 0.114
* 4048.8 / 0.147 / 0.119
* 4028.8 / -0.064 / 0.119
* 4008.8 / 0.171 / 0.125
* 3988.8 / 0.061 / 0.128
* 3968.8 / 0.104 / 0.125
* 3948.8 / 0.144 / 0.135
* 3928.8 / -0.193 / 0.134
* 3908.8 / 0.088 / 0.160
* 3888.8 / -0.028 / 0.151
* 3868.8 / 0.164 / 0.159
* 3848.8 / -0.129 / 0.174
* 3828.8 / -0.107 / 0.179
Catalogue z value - 0.53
